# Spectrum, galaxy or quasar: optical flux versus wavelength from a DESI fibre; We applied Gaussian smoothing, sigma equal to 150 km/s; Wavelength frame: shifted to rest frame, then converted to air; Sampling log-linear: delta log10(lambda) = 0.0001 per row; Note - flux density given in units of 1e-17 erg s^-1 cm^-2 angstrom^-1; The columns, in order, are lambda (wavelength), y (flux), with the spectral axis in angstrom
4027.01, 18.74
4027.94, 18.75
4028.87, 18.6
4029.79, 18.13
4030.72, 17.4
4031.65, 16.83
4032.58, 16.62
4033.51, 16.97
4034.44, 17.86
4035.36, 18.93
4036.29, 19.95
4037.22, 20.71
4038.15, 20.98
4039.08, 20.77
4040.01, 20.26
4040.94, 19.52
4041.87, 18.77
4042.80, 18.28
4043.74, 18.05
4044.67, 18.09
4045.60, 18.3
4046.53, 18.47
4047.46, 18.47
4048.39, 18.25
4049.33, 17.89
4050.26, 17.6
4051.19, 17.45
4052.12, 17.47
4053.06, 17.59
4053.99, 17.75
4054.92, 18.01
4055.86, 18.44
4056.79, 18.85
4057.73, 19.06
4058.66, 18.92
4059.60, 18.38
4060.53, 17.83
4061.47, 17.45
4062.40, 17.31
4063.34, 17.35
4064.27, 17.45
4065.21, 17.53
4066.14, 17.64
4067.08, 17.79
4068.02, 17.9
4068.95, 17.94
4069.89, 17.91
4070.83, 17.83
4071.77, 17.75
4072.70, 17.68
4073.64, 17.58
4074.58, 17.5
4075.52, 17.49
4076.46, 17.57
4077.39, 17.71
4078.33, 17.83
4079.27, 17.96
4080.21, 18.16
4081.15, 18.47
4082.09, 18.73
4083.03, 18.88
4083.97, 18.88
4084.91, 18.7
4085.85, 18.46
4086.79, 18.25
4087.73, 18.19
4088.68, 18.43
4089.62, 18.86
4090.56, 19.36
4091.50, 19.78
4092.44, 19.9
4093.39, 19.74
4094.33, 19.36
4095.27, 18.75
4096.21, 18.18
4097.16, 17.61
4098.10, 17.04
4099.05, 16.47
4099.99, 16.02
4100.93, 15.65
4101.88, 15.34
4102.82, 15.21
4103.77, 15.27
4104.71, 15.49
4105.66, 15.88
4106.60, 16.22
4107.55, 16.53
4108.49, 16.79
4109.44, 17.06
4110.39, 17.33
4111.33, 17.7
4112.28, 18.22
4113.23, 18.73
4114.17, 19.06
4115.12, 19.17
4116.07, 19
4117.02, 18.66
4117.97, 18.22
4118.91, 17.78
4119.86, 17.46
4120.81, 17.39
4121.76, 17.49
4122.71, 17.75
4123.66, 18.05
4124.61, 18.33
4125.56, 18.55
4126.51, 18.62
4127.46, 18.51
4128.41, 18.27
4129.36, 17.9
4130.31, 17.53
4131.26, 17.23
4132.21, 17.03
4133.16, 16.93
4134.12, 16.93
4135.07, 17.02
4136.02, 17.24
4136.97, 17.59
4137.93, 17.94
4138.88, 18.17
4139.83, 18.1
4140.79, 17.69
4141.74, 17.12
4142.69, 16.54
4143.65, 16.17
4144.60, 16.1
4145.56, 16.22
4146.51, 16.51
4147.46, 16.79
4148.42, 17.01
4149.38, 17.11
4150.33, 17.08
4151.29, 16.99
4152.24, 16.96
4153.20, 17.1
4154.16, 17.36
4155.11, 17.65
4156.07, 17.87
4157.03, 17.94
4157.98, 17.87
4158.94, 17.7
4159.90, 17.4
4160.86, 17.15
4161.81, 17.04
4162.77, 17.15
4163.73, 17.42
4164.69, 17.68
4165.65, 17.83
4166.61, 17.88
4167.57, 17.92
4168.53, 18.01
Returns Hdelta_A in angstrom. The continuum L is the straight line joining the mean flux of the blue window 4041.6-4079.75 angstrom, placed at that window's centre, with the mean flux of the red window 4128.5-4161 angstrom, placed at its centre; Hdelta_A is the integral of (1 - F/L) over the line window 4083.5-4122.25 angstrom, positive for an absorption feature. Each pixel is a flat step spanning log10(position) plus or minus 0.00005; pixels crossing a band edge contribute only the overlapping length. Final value -0.4 angstrom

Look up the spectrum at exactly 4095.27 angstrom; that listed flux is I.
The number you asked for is 18.75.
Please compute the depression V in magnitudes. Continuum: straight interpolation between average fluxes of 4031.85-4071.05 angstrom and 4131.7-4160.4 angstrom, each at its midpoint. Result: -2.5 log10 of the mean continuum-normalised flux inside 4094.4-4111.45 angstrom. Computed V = 0.07 mag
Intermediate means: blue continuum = 18.3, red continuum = 17.2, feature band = 16.6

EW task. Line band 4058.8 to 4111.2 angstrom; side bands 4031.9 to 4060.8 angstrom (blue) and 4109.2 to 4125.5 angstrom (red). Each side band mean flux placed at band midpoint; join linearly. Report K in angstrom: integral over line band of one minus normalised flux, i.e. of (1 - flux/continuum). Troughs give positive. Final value 1.8 angstrom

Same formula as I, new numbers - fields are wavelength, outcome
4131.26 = 17.23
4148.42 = 17.01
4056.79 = 18.85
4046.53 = 18.47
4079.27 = 17.96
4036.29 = 19.95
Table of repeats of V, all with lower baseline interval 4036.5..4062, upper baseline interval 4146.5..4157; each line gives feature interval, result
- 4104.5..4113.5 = 0.05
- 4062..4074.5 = 0.04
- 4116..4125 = -0.02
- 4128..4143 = 0.00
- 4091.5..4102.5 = 0.01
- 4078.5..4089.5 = -0.02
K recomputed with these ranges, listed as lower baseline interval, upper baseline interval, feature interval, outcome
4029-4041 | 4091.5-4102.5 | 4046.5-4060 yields 0.2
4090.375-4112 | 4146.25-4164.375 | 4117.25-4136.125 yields -0.5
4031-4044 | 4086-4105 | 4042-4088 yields 0.7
